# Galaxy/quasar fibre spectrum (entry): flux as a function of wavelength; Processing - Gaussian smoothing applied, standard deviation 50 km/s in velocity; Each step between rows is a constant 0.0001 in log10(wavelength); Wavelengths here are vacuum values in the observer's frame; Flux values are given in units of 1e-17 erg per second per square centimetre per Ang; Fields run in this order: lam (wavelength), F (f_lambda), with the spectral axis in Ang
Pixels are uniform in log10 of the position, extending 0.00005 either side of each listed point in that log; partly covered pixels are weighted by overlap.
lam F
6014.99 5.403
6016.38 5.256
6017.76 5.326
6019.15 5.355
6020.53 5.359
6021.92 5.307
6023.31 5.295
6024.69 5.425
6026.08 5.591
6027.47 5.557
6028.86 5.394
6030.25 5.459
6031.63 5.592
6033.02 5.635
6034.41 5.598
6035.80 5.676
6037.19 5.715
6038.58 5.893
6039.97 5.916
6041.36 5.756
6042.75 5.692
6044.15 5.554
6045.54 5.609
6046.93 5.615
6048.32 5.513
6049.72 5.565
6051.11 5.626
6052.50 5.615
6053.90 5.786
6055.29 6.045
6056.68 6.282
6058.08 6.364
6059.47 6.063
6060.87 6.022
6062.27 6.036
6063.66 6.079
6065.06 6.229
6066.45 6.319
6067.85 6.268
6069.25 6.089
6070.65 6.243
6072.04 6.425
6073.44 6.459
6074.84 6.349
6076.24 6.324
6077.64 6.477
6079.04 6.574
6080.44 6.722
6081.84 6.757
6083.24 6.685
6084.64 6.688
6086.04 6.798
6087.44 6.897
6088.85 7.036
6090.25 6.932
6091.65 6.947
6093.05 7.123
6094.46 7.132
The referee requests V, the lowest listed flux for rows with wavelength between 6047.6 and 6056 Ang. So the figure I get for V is 5.513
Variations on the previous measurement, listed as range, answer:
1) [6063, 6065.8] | 6.079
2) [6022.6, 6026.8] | 5.295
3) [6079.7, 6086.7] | 6.685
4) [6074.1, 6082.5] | 6.324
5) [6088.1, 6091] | 6.932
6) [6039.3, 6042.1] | 5.756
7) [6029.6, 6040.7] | 5.459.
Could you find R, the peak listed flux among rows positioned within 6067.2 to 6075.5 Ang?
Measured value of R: 6.459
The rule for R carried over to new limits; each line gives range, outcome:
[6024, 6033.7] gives 5.635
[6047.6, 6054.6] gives 5.786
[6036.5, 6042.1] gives 5.916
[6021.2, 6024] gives 5.307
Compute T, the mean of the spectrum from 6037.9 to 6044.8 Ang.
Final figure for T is 5.76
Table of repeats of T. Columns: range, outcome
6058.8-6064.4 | 6.04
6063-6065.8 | 6.16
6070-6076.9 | 6.36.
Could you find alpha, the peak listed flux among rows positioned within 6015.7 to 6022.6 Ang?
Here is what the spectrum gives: 5.359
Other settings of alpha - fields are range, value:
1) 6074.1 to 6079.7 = 6.574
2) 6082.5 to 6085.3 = 6.688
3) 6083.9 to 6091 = 7.036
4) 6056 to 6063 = 6.364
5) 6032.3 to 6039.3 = 5.893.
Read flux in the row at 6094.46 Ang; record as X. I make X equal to 7.132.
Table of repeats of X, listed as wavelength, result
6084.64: 6.688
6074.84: 6.349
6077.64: 6.477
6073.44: 6.459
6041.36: 5.756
